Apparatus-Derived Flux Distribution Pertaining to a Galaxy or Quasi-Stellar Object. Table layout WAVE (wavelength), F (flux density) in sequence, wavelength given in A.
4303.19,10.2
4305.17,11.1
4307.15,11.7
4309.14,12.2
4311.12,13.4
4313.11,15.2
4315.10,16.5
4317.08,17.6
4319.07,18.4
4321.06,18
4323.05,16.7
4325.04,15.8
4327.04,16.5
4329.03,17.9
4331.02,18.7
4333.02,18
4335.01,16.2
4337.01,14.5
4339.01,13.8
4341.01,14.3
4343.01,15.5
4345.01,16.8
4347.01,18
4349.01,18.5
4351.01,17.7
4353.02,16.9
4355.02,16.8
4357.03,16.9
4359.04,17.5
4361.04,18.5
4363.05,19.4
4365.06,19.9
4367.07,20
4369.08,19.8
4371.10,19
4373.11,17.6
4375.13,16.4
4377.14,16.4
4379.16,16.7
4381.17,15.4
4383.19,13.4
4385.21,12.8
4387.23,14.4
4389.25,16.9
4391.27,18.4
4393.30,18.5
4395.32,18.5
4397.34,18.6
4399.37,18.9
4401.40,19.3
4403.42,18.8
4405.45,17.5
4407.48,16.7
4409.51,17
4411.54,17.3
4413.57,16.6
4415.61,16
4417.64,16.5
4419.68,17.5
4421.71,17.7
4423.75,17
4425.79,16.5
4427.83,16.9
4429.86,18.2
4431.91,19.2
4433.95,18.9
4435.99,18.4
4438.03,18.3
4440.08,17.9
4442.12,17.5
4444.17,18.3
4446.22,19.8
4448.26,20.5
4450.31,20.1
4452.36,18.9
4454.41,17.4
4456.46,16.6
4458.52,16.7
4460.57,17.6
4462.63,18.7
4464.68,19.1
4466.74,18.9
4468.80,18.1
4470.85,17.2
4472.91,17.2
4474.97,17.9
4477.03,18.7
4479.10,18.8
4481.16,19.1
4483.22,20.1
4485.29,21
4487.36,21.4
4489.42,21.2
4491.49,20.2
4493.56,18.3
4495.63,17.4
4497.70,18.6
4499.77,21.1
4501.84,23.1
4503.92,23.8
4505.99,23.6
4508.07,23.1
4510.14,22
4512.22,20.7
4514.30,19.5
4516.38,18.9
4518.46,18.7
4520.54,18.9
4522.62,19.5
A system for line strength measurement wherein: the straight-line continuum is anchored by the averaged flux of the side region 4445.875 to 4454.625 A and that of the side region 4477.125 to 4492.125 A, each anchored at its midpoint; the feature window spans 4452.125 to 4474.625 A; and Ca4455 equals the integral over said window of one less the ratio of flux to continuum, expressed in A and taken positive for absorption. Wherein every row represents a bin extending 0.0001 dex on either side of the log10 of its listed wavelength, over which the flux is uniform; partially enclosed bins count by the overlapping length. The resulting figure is 2.2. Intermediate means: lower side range 19.5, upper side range 20.2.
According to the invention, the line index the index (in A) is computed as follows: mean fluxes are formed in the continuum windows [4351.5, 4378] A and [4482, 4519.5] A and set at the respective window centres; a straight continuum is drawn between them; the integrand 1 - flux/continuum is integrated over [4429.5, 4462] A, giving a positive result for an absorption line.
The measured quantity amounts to 2.0 A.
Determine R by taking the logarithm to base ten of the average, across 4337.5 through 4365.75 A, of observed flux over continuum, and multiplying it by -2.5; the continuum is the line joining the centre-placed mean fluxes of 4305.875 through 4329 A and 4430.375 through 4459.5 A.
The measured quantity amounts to -0.04 mag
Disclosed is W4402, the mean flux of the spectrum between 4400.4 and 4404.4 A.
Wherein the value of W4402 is 19.1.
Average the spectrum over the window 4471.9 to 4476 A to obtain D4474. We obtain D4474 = 17.6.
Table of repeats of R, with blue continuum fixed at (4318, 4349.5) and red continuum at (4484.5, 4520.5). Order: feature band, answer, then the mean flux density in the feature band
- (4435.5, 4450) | 0.03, 18.8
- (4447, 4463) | 0.07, 18.3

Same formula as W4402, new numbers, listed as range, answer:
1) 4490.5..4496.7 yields 18.6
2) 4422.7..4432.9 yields 17.5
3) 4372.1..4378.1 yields 16.8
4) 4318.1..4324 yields 17.7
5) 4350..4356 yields 17.1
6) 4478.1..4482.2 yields 19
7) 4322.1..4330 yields 16.7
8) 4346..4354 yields 17.8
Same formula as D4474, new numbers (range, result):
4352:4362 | 17.3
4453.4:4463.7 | 17.4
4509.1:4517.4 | 20.3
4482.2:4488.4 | 20.8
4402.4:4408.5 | 17.7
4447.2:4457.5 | 18.7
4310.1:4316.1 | 15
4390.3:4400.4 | 18.6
